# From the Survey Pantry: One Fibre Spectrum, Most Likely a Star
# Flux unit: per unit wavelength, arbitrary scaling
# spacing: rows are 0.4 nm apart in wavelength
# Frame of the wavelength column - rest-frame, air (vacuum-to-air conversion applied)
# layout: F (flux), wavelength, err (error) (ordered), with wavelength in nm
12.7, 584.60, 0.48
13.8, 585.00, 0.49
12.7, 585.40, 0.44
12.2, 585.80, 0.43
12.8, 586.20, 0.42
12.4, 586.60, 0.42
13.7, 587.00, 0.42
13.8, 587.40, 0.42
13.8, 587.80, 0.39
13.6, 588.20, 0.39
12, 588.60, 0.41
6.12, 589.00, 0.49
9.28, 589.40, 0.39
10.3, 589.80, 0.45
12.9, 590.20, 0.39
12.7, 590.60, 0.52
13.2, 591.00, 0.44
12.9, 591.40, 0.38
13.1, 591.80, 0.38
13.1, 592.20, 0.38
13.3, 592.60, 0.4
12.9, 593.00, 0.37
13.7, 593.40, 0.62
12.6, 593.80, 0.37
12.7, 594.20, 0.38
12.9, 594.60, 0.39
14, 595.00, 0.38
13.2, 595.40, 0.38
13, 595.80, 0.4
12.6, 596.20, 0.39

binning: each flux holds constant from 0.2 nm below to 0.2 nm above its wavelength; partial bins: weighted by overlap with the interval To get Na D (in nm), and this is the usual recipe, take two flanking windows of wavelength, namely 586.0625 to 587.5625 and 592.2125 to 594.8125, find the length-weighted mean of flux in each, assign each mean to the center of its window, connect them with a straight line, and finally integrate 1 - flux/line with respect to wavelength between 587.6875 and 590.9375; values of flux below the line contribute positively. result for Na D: 0.44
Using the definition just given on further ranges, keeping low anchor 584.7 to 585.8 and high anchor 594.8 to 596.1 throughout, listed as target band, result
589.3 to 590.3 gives 0.18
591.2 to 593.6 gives 0.01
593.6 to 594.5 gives 0.04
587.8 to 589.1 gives 0.17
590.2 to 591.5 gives 0.03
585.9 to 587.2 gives 0.01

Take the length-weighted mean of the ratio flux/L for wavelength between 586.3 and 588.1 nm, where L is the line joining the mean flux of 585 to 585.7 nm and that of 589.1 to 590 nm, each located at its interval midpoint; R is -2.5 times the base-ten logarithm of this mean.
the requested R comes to -0.18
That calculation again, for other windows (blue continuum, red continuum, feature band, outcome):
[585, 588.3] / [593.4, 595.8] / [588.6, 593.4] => 0.108 mag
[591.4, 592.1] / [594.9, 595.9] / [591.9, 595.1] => 0.007 mag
